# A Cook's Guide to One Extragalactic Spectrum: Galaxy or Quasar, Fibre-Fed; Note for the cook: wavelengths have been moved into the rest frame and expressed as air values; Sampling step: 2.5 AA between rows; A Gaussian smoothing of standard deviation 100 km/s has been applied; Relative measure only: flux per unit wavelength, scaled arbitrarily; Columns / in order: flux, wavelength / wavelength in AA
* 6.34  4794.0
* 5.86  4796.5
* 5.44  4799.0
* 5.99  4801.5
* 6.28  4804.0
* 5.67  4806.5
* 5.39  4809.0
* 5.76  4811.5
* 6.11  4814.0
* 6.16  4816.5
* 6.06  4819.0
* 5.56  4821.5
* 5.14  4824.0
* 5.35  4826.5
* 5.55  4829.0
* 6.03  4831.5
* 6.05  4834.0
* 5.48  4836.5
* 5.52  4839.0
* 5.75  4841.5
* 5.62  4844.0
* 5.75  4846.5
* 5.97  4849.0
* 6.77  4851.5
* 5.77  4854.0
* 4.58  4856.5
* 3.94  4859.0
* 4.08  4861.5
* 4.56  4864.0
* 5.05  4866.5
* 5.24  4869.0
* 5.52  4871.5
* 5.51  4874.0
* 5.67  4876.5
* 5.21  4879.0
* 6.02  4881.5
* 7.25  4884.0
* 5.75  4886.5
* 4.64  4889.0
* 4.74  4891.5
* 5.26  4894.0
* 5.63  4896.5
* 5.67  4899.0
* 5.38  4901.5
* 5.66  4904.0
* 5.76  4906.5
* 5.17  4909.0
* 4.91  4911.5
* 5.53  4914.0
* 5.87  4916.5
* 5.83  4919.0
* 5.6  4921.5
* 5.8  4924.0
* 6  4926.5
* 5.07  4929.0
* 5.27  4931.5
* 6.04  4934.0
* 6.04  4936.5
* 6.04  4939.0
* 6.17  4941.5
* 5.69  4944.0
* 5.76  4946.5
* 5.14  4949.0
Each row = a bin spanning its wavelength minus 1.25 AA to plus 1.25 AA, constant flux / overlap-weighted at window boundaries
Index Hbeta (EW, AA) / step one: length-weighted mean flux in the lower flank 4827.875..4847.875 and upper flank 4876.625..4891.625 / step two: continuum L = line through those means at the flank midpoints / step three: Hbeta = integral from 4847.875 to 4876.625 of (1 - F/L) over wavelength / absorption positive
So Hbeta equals 2.5 AA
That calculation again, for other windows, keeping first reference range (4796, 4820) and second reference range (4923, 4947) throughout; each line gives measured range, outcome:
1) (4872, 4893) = 0.8 AA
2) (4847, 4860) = 0.9 AA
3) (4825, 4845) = 0.7 AA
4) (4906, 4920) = 0.7 AA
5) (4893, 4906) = 0.6 AA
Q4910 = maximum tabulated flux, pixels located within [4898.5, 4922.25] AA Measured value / 5.87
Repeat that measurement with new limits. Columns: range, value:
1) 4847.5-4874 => 6.77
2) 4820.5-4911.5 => 7.25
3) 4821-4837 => 6.05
